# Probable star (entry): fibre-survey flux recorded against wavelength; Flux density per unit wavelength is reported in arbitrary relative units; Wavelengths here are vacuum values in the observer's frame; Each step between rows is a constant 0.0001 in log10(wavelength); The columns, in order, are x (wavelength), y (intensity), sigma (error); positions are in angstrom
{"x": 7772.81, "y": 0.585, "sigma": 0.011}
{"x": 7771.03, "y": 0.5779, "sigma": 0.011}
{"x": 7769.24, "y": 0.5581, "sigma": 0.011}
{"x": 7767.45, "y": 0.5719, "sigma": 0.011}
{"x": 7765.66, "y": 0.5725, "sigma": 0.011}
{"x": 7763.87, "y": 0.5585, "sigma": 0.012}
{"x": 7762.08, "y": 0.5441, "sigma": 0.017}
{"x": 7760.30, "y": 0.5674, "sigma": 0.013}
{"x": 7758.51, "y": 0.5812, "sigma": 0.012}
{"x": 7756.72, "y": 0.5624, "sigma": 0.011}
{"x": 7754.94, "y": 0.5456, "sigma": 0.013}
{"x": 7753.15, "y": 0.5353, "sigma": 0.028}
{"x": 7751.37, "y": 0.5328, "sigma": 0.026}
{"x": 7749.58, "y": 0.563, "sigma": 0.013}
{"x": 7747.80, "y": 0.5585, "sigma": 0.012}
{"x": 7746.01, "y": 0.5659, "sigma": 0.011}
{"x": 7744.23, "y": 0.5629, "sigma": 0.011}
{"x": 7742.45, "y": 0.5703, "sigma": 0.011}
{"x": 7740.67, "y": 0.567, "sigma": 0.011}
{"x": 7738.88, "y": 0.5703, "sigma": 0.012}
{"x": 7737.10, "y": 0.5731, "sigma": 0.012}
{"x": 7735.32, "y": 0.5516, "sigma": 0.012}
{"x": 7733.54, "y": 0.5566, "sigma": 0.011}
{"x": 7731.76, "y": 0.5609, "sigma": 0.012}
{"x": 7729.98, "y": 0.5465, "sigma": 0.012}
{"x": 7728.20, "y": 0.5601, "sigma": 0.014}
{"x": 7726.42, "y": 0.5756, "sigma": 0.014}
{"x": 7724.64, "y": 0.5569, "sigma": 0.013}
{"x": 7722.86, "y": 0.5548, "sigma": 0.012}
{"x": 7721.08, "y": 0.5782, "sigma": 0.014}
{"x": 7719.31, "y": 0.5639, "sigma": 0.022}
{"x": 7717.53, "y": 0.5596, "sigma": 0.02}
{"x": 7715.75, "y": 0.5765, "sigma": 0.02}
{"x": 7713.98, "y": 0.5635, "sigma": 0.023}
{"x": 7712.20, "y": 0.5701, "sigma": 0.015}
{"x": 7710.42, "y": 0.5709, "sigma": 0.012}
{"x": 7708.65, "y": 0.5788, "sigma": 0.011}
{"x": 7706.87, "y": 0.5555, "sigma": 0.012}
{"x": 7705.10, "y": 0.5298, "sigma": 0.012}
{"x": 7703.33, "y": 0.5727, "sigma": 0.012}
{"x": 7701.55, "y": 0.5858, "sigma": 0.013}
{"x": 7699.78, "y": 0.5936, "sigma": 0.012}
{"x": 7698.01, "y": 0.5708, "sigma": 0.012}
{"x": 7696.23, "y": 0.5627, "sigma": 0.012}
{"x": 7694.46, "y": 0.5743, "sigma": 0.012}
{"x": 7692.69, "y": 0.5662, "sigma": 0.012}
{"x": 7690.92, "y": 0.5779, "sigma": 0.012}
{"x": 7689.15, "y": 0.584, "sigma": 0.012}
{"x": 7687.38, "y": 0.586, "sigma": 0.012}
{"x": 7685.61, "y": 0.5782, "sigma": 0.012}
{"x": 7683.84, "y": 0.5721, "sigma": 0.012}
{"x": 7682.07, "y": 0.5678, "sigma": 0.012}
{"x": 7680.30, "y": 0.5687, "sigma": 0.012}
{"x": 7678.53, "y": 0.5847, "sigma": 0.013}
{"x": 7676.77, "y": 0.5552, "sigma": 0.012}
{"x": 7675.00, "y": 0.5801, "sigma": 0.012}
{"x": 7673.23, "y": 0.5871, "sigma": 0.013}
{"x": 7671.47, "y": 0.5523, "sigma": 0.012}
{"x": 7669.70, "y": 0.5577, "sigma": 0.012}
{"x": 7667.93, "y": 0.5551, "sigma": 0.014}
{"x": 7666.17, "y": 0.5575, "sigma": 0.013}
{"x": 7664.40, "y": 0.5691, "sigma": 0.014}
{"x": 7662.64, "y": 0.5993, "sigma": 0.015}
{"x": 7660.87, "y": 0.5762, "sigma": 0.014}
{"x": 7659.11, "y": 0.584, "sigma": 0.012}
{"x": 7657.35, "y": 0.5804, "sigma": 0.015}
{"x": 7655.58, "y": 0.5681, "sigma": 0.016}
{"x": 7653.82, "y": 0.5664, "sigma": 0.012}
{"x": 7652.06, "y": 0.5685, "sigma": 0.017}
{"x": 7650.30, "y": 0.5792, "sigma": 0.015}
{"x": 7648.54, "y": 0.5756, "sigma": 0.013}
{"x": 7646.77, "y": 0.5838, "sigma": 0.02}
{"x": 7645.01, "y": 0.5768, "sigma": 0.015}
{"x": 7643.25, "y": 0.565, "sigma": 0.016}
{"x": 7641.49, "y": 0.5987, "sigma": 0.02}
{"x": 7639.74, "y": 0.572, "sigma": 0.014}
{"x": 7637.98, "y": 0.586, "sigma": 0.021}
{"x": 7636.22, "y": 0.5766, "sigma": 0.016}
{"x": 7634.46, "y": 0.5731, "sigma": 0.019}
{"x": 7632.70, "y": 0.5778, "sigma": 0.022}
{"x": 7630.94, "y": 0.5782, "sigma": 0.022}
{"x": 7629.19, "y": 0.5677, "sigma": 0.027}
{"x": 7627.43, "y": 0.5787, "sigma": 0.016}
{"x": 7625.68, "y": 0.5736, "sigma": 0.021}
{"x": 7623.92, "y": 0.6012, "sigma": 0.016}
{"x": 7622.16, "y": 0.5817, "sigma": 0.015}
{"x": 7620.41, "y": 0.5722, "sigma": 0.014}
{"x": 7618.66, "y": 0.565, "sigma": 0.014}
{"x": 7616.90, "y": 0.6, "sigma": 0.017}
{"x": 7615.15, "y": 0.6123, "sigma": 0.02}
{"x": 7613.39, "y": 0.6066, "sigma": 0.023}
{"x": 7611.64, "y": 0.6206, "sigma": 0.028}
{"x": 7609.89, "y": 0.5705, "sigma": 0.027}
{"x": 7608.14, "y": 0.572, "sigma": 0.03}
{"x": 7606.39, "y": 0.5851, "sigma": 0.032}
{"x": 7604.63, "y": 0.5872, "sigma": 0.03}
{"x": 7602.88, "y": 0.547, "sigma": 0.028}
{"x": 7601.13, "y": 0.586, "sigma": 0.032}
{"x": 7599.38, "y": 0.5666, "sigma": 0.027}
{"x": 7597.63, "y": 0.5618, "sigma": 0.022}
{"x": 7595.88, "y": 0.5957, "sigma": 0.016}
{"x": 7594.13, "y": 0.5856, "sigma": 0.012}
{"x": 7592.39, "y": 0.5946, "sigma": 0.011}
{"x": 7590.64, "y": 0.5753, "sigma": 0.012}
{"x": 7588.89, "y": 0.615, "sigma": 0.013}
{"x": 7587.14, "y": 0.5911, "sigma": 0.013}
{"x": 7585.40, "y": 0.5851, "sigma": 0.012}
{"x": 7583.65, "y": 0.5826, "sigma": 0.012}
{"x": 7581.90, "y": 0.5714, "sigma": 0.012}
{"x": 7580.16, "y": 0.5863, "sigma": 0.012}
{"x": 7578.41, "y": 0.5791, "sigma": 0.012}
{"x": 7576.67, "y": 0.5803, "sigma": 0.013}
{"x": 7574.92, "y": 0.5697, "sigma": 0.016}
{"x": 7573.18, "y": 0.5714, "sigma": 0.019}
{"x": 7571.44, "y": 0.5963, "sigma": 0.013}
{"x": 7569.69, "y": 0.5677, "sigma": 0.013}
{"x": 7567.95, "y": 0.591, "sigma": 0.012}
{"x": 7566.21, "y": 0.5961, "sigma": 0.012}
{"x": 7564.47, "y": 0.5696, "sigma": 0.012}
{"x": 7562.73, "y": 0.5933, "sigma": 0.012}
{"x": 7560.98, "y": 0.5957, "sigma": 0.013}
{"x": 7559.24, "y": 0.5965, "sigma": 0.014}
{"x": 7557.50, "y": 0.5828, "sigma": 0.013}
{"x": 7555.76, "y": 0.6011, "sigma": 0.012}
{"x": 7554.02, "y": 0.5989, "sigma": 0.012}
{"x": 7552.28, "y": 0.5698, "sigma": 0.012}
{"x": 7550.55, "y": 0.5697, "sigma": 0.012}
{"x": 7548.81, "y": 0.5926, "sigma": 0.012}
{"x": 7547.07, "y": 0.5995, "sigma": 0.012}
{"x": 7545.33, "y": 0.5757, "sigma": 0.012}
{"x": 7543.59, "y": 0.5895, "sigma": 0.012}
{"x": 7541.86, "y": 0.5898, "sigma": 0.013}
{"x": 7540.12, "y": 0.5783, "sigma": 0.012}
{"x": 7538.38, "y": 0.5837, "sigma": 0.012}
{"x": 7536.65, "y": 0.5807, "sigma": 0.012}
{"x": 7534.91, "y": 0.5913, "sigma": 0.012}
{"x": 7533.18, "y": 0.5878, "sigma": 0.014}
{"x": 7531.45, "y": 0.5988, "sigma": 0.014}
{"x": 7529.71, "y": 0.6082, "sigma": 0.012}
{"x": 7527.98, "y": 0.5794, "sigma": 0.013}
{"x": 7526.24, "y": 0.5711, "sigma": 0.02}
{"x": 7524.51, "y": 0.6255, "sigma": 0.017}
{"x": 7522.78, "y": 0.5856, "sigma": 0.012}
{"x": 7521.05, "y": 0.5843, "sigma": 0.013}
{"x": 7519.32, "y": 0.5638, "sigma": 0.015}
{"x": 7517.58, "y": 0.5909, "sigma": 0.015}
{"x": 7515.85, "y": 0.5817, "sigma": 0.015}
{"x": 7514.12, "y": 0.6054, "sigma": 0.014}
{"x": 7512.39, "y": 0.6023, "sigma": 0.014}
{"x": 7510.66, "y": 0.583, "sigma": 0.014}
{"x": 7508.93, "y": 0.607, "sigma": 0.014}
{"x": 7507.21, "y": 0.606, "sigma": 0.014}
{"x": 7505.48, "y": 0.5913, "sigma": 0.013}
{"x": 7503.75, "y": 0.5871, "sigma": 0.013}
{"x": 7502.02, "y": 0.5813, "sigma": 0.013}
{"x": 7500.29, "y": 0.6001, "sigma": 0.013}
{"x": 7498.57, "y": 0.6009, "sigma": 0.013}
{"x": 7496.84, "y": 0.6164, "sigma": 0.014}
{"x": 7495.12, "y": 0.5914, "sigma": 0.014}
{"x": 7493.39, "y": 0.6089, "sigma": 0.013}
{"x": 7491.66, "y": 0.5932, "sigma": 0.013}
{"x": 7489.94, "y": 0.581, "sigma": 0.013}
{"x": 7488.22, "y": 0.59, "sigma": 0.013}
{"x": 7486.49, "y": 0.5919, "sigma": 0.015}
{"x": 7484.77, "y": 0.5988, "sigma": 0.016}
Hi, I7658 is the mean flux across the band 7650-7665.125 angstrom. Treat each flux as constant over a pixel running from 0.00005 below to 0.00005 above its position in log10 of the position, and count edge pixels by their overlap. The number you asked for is 0.577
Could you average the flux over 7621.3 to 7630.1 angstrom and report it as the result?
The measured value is 0.581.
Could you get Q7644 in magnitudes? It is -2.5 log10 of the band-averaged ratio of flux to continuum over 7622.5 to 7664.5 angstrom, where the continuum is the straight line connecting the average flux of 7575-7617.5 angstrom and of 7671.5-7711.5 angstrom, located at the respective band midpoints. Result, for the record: 0.00 mag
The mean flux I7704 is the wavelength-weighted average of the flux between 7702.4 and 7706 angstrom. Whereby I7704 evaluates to 0.552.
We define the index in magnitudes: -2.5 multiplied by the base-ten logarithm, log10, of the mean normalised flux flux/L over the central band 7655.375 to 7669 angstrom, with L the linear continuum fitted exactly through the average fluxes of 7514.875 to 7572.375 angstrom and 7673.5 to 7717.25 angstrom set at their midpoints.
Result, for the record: 0.00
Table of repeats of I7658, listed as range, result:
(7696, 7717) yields 0.569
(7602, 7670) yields 0.579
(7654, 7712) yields 0.572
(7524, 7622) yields 0.586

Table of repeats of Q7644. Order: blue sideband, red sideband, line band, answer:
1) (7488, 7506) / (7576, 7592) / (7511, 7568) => 0.00 mag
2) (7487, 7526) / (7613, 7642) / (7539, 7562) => 0.00 mag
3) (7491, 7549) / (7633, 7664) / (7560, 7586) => 0.01 mag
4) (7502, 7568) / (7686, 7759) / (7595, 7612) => 0.01 mag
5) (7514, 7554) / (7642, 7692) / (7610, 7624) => -0.03 mag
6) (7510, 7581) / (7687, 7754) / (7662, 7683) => 0.00 mag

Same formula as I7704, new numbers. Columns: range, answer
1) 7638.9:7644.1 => 0.58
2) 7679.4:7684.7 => 0.569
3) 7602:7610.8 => 0.572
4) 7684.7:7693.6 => 0.579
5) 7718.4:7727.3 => 0.566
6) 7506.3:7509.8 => 0.607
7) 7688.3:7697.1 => 0.573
